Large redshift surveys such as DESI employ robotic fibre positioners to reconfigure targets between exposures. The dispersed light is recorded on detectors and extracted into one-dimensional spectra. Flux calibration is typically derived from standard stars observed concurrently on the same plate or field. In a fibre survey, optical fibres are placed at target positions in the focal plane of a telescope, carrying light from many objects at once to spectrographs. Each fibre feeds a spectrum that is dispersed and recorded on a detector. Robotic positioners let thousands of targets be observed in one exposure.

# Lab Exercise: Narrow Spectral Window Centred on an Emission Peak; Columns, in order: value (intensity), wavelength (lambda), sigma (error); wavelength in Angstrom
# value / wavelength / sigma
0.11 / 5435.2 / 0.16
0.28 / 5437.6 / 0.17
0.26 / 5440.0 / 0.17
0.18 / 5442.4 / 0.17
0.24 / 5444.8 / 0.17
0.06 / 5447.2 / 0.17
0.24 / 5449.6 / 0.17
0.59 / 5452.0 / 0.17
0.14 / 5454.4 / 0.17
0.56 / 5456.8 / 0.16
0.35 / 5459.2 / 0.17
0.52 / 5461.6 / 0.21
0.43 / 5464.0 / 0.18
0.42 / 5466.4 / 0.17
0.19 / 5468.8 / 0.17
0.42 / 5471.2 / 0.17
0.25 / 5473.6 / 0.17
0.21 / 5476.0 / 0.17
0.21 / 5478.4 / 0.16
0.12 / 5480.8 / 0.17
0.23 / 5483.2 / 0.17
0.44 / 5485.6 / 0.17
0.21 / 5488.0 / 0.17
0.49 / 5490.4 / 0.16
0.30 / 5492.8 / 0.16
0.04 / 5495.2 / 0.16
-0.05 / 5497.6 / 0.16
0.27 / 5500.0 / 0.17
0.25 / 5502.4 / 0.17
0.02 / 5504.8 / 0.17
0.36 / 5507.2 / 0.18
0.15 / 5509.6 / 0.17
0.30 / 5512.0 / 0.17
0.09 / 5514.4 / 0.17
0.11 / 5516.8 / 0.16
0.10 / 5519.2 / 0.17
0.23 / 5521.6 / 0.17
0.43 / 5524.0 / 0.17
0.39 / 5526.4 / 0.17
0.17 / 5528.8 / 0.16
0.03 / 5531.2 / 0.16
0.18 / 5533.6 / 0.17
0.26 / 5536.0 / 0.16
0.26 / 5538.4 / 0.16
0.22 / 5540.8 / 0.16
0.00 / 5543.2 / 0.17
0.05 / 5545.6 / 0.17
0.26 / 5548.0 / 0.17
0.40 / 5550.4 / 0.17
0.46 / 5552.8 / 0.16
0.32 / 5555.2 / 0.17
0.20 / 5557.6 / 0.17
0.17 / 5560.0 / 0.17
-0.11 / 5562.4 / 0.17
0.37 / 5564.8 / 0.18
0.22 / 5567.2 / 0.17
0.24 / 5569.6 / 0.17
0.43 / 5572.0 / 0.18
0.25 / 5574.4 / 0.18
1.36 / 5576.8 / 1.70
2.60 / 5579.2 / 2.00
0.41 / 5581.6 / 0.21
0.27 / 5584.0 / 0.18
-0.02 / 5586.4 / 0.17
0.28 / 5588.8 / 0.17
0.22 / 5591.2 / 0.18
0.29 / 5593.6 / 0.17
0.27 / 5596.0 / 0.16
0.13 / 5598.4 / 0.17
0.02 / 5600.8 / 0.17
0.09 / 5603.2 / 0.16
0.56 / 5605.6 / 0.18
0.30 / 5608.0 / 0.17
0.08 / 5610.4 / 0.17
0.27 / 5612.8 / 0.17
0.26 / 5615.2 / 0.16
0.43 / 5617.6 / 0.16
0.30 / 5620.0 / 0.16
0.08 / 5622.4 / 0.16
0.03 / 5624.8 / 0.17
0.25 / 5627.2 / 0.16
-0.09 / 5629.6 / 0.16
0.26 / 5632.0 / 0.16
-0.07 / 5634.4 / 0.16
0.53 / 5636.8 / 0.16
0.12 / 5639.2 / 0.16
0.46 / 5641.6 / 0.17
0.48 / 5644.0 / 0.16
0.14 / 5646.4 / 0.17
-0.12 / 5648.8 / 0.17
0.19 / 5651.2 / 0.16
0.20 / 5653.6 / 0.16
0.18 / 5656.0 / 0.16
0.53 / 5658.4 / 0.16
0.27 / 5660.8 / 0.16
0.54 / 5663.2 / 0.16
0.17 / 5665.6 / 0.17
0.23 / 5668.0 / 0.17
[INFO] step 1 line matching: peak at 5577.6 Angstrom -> Mg II 2798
